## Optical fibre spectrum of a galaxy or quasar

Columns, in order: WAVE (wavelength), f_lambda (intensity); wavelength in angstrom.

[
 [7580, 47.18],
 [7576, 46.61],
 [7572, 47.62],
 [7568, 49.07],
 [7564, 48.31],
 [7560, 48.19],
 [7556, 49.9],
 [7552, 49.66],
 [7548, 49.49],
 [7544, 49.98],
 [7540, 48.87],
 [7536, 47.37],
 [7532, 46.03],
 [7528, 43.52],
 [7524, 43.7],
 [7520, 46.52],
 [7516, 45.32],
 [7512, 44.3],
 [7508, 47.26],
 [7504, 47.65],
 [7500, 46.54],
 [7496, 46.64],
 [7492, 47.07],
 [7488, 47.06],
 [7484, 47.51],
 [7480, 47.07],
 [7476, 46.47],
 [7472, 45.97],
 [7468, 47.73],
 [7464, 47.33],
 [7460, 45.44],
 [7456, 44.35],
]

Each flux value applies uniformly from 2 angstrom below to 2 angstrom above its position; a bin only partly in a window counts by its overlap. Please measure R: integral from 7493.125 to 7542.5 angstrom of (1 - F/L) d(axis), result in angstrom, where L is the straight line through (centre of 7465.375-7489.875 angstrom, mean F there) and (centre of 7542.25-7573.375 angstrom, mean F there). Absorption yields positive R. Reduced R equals 1.87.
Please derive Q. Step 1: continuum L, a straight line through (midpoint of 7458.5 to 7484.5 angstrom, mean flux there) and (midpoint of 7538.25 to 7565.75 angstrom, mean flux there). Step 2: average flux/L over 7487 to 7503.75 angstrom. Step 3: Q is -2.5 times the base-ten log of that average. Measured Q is 0.01 mag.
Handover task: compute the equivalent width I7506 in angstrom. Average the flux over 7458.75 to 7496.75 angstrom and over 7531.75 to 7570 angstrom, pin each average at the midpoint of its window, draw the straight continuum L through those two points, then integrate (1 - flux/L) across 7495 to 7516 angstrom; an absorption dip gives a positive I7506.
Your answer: 0.5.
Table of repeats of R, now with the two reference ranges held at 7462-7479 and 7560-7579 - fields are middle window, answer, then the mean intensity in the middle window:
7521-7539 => 0.8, 45.4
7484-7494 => 0.0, 47.2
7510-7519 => 0.4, 45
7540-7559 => -0.8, 49.6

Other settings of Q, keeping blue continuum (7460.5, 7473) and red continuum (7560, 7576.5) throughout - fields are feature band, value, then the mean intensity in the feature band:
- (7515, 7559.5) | 0.01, 47.4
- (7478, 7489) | 0.00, 47.2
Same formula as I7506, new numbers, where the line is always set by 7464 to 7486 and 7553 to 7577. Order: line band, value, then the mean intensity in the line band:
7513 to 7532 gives 1.14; 44.9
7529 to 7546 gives 0.06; 47.8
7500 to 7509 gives 0.03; 47.3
